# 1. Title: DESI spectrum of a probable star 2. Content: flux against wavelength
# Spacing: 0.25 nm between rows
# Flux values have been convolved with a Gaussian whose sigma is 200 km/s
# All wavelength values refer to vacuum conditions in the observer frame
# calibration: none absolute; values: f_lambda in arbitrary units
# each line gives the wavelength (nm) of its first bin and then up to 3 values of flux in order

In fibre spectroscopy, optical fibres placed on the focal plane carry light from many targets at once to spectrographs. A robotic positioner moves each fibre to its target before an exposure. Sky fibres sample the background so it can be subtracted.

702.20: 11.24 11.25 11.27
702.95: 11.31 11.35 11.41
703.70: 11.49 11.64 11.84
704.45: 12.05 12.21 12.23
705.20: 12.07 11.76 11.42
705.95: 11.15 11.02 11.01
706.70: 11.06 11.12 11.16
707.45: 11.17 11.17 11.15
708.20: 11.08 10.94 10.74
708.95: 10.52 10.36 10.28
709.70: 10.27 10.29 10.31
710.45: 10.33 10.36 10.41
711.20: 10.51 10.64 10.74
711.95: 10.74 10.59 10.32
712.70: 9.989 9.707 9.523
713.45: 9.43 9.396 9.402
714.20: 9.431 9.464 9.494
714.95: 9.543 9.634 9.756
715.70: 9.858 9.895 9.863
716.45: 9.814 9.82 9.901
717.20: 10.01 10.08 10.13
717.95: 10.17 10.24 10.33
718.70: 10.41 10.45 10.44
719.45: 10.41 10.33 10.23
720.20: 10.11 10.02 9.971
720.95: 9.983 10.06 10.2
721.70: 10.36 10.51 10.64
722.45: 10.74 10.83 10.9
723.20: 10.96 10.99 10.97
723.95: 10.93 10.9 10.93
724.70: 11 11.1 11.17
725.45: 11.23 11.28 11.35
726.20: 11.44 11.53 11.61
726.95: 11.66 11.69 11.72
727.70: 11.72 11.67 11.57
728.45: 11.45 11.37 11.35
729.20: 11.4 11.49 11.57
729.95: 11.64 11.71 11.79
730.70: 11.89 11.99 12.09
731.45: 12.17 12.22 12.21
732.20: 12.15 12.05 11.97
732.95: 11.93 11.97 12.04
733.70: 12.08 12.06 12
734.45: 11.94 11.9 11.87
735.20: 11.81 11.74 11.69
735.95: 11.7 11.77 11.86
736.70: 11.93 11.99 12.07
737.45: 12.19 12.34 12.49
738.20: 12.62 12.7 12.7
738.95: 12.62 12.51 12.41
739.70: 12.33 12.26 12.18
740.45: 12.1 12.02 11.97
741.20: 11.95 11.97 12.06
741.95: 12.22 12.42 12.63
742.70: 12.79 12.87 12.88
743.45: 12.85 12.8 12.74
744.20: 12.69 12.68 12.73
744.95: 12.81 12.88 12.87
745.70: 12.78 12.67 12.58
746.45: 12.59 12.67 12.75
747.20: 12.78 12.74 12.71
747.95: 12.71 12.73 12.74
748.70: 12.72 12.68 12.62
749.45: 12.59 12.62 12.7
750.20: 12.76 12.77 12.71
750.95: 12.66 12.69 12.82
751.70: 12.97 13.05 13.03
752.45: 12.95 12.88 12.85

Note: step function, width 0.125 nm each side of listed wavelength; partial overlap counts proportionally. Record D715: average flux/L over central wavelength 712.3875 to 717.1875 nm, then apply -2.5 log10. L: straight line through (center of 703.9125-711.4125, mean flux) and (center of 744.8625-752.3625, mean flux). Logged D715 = 0.170 mag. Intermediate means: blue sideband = 11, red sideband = 12.7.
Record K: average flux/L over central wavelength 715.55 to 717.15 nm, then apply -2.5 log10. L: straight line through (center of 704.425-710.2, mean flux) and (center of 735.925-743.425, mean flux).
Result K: 0.16 mag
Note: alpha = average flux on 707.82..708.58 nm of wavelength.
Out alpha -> 11.1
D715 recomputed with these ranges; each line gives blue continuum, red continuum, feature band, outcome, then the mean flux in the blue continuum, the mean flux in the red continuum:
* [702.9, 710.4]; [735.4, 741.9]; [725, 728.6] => 0.03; 11.2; 12.2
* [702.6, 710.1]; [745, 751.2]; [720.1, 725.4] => 0.11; 11.2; 12.7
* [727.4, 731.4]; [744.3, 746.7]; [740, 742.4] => 0.03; 11.7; 12.7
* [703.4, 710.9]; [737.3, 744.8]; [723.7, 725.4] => 0.08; 11.1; 12.5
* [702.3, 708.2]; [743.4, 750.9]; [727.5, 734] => 0.04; 11.4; 12.7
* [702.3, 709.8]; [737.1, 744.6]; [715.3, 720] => 0.15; 11.3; 12.4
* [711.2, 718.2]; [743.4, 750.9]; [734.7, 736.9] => -0.01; 9.92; 12.7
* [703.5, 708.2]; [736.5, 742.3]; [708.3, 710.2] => 0.11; 11.5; 12.3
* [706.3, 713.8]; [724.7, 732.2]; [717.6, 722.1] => 0.09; 10.5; 11.6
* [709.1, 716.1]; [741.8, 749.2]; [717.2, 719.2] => 0.02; 10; 12.7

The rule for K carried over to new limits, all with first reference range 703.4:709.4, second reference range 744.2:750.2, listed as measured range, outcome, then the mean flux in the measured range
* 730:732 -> 0.015 mag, 12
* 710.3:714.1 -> 0.138 mag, 10.1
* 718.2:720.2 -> 0.138 mag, 10.3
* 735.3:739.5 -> 0.016 mag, 12.2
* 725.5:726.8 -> 0.052 mag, 11.4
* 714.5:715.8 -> 0.202 mag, 9.64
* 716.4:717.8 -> 0.172 mag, 9.96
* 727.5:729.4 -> 0.051 mag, 11.5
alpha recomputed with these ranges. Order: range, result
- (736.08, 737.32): 11.9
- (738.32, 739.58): 12.6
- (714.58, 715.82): 9.66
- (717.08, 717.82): 10.1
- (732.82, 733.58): 12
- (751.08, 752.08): 12.9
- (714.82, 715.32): 9.59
